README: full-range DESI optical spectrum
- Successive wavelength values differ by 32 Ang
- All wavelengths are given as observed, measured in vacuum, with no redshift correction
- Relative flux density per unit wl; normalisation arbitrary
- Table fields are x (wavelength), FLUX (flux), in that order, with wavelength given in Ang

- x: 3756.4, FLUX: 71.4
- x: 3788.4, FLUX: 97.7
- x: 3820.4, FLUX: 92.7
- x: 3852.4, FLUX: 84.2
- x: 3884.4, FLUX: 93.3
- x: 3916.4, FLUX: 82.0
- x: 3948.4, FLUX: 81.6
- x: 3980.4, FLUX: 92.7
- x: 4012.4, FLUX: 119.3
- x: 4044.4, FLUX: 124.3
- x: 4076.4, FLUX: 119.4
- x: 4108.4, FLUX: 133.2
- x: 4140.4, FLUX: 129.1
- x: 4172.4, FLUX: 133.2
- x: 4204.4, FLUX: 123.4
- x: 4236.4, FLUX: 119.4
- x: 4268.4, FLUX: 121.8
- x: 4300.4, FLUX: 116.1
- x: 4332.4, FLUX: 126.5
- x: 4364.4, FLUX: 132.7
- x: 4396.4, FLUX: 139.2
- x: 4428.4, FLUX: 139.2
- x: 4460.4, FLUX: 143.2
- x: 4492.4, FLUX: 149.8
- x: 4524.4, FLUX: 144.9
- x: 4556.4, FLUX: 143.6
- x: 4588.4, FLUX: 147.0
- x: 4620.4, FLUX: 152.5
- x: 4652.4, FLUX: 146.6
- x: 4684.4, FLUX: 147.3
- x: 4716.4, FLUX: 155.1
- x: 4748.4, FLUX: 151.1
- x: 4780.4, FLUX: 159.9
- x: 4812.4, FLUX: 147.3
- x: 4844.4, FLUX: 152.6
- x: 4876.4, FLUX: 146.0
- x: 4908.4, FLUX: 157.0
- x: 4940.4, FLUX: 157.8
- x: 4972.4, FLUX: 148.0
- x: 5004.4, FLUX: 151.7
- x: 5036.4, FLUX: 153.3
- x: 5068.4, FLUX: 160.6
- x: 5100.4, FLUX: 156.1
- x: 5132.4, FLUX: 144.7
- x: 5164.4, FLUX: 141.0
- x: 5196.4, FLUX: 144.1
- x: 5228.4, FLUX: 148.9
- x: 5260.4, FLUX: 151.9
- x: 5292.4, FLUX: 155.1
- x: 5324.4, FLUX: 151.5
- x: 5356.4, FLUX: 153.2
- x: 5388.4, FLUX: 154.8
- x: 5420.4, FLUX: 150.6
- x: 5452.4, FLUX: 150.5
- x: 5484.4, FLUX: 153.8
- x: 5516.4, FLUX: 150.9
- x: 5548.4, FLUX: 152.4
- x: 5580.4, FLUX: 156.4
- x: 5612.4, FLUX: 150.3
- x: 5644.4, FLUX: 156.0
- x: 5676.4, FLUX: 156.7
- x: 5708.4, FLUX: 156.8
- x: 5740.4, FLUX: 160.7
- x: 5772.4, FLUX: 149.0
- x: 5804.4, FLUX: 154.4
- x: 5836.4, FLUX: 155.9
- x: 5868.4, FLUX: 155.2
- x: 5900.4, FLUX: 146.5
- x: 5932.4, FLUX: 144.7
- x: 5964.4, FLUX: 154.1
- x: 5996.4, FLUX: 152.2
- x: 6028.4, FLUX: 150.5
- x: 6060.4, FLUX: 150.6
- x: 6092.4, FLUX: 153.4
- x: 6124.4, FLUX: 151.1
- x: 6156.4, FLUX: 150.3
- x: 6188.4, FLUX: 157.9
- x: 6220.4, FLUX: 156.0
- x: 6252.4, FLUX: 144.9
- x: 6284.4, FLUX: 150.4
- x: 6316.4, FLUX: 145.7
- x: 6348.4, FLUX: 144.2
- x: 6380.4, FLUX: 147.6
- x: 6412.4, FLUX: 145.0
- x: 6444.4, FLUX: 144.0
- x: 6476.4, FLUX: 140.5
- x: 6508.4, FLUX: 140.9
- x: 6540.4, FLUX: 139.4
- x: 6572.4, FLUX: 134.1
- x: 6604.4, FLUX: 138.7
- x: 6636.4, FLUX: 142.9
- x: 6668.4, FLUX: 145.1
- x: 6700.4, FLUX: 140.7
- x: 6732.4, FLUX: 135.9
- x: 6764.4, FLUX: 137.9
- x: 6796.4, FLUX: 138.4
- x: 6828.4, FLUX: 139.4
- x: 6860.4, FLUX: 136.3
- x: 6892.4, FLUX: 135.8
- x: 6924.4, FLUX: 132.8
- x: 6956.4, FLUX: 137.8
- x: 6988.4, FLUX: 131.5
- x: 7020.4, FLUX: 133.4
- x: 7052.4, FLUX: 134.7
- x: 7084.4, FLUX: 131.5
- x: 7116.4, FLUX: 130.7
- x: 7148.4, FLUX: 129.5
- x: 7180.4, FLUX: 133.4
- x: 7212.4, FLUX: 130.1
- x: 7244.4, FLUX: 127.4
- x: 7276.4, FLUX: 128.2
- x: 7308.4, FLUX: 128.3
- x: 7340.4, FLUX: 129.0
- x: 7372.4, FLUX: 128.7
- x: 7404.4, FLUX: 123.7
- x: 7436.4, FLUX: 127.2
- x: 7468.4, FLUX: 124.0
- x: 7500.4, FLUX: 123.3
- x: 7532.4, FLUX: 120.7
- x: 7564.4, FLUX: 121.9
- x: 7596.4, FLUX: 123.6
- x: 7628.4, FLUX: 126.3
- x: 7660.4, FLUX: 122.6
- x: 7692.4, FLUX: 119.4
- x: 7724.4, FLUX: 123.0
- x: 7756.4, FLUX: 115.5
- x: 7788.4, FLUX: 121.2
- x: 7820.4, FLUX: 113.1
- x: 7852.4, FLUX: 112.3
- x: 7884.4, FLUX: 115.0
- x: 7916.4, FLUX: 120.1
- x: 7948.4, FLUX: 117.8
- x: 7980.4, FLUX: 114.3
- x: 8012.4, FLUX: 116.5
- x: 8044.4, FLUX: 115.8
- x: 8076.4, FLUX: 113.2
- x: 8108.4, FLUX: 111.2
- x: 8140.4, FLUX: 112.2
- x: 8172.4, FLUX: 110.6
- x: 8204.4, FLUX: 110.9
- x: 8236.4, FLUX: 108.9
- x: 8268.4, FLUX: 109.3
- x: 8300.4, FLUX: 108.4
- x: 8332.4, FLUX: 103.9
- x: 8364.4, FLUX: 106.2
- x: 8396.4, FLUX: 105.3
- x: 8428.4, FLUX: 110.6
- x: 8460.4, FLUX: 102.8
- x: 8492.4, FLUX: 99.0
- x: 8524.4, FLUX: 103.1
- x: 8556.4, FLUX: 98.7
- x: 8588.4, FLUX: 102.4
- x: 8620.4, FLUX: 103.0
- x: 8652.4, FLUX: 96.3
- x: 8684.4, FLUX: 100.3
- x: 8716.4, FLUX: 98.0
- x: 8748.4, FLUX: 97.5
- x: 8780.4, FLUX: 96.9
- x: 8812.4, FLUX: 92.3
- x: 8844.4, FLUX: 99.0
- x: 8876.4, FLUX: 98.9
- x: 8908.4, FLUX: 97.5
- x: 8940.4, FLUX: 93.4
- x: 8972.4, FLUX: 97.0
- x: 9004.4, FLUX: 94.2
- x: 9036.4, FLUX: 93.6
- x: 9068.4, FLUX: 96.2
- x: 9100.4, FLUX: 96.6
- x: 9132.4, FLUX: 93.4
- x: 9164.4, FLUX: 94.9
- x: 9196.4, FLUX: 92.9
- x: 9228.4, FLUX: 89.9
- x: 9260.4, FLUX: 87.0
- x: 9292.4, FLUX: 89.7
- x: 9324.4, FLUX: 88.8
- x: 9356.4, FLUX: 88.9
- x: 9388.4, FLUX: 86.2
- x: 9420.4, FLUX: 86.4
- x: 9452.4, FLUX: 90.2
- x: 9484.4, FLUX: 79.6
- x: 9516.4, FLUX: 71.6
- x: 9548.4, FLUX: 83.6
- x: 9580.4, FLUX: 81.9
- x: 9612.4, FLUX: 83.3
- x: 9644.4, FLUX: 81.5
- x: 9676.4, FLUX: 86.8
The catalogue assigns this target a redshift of 0.00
